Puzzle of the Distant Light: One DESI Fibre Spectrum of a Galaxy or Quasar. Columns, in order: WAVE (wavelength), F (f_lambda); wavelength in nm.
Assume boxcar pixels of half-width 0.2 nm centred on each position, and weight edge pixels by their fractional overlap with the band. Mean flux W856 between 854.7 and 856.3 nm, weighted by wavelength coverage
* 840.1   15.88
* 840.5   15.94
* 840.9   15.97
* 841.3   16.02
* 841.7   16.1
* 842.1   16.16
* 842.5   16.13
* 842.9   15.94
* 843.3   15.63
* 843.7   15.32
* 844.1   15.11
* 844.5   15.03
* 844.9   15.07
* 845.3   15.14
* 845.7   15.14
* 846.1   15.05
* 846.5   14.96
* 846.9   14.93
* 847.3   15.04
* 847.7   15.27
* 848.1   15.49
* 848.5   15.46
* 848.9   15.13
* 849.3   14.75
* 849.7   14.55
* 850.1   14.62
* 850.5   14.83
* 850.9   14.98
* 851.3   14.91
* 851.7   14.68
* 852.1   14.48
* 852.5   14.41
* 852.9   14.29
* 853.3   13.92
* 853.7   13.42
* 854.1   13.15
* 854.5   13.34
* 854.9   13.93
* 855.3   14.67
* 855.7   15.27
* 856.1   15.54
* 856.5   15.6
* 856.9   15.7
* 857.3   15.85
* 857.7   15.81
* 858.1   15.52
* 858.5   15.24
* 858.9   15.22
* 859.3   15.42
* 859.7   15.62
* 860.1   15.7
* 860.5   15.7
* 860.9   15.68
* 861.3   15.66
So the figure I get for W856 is 14.9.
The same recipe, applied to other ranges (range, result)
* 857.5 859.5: 15.4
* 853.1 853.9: 13.7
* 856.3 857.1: 15.7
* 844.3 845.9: 15.1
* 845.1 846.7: 15.1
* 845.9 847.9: 15.1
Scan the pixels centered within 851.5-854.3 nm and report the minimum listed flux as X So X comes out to 13.15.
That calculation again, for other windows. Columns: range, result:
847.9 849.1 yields 15.13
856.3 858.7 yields 15.24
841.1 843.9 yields 15.32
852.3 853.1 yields 14.29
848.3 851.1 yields 14.55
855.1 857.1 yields 14.67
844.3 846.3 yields 15.03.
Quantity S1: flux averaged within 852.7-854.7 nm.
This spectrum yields 13.6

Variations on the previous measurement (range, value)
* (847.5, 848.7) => 15.4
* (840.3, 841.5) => 16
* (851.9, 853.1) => 14.4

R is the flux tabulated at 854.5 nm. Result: 13.34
